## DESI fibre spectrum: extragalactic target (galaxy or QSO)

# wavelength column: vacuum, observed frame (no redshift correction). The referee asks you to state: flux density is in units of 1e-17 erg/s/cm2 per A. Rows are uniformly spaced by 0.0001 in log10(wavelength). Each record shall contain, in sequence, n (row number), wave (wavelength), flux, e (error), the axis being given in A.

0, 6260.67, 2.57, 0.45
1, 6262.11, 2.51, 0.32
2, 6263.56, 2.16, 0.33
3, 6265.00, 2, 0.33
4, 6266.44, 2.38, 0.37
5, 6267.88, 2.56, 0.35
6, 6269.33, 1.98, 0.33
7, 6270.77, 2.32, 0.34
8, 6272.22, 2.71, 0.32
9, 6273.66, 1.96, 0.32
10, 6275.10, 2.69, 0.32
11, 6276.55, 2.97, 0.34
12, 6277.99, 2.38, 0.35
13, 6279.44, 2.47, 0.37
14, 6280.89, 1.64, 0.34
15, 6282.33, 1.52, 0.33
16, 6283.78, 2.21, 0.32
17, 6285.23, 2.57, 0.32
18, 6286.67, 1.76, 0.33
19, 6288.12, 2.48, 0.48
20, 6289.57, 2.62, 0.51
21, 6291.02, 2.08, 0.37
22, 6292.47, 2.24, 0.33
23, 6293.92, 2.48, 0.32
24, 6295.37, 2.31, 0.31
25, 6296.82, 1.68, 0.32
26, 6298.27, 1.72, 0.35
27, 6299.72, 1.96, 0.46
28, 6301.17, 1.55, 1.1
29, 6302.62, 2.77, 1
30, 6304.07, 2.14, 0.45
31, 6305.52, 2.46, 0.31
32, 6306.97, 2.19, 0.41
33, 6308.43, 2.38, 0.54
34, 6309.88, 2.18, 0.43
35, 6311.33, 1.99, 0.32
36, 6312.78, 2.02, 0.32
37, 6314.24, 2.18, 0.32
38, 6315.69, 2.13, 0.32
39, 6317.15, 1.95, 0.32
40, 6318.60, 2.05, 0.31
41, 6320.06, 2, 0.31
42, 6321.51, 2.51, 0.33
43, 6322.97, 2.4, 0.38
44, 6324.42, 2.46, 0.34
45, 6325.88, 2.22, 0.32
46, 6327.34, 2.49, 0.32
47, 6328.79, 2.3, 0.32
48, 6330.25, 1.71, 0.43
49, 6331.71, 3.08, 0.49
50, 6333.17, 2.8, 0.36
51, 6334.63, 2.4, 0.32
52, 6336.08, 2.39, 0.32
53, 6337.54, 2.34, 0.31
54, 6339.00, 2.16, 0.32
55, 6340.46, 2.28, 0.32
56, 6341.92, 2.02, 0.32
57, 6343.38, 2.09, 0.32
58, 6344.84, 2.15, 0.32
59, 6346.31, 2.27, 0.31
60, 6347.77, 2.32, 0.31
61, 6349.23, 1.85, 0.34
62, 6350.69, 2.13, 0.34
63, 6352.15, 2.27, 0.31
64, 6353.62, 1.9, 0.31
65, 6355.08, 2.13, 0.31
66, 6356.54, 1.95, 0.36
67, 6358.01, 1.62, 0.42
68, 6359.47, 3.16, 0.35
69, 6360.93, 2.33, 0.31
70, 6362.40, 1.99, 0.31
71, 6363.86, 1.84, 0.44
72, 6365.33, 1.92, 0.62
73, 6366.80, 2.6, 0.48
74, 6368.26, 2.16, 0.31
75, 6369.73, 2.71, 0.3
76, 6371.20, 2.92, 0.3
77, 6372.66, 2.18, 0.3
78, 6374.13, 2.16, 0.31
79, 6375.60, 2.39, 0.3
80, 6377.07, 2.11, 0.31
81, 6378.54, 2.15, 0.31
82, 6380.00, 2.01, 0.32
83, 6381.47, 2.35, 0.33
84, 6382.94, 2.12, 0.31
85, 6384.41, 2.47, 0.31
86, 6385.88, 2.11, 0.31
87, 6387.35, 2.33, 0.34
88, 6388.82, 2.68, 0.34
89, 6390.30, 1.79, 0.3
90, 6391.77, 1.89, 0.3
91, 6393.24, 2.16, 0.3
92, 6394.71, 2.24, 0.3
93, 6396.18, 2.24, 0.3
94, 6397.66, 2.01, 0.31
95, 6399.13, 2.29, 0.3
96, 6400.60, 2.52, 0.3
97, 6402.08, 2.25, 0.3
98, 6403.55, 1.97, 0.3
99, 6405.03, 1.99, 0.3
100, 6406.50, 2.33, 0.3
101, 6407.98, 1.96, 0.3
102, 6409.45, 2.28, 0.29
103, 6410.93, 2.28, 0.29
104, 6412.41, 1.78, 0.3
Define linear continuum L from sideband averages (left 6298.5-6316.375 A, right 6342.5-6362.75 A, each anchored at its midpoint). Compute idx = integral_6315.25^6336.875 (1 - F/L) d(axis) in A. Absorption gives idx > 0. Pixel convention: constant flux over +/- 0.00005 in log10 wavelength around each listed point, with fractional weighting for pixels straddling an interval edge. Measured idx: -1.8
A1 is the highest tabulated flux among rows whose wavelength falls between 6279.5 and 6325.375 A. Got 2.77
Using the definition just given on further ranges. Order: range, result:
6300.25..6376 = 3.16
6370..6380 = 2.92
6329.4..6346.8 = 3.08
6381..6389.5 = 2.68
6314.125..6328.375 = 2.51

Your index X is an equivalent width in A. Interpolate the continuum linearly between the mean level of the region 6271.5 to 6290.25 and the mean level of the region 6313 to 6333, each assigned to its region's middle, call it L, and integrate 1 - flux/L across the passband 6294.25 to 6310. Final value 1.1 A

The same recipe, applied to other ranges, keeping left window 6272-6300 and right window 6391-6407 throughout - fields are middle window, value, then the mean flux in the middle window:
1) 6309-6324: 0.37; 2.15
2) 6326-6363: -0.89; 2.25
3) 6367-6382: -0.99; 2.32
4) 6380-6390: -0.55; 2.29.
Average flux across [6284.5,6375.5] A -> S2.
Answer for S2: 2.23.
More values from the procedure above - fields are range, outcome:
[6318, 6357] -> 2.25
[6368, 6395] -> 2.26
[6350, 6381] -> 2.22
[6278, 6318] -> 2.14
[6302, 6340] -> 2.3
